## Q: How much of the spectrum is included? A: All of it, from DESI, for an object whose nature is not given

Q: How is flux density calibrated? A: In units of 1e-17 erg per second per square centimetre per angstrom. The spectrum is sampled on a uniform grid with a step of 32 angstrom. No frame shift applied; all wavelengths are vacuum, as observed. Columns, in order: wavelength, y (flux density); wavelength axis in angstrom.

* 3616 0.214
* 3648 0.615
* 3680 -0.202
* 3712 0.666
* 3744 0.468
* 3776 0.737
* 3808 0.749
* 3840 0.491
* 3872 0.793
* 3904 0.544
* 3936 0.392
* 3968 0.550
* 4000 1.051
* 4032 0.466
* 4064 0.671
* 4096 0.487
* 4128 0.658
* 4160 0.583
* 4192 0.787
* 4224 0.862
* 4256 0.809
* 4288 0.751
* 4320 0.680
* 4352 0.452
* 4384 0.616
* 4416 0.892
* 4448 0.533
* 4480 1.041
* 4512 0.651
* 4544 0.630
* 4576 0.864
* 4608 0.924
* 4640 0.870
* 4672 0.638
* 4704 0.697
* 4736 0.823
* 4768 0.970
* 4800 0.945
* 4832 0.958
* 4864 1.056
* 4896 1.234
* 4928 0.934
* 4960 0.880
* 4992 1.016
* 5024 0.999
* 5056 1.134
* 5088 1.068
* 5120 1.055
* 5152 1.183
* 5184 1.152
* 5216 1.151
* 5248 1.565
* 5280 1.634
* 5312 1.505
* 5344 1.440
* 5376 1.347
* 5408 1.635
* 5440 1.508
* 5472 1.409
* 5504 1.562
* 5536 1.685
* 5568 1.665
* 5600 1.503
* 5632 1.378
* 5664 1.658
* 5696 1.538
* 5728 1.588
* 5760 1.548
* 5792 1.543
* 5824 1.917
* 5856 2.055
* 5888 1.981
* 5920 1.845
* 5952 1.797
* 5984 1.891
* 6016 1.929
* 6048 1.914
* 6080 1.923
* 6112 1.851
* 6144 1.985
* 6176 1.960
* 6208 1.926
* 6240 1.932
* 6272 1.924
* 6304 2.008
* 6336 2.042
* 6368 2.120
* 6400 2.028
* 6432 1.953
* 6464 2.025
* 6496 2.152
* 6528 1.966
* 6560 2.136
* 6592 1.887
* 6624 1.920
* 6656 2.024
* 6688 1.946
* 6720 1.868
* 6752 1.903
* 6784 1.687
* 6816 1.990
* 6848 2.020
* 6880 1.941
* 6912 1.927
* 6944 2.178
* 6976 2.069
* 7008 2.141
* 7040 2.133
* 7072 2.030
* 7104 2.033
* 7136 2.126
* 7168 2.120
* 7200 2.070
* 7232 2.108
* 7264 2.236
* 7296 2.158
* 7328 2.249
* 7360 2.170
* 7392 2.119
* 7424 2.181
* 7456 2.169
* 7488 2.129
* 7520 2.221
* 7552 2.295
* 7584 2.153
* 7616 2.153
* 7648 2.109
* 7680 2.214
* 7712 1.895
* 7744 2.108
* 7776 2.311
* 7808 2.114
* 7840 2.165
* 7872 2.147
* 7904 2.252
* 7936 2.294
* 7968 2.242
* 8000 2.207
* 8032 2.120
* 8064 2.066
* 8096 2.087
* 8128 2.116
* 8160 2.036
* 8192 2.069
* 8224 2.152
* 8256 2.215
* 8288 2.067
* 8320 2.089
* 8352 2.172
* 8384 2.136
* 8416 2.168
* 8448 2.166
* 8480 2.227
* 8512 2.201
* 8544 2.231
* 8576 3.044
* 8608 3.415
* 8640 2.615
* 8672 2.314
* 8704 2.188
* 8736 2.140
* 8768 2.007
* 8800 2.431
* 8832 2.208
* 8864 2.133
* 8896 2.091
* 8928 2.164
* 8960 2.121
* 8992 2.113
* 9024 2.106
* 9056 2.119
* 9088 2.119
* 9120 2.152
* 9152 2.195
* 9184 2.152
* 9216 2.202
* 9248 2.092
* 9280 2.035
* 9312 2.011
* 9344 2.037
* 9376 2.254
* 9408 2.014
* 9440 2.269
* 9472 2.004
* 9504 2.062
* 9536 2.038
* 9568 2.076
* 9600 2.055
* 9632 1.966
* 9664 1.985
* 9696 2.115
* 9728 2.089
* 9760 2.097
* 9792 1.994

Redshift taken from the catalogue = 0.309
